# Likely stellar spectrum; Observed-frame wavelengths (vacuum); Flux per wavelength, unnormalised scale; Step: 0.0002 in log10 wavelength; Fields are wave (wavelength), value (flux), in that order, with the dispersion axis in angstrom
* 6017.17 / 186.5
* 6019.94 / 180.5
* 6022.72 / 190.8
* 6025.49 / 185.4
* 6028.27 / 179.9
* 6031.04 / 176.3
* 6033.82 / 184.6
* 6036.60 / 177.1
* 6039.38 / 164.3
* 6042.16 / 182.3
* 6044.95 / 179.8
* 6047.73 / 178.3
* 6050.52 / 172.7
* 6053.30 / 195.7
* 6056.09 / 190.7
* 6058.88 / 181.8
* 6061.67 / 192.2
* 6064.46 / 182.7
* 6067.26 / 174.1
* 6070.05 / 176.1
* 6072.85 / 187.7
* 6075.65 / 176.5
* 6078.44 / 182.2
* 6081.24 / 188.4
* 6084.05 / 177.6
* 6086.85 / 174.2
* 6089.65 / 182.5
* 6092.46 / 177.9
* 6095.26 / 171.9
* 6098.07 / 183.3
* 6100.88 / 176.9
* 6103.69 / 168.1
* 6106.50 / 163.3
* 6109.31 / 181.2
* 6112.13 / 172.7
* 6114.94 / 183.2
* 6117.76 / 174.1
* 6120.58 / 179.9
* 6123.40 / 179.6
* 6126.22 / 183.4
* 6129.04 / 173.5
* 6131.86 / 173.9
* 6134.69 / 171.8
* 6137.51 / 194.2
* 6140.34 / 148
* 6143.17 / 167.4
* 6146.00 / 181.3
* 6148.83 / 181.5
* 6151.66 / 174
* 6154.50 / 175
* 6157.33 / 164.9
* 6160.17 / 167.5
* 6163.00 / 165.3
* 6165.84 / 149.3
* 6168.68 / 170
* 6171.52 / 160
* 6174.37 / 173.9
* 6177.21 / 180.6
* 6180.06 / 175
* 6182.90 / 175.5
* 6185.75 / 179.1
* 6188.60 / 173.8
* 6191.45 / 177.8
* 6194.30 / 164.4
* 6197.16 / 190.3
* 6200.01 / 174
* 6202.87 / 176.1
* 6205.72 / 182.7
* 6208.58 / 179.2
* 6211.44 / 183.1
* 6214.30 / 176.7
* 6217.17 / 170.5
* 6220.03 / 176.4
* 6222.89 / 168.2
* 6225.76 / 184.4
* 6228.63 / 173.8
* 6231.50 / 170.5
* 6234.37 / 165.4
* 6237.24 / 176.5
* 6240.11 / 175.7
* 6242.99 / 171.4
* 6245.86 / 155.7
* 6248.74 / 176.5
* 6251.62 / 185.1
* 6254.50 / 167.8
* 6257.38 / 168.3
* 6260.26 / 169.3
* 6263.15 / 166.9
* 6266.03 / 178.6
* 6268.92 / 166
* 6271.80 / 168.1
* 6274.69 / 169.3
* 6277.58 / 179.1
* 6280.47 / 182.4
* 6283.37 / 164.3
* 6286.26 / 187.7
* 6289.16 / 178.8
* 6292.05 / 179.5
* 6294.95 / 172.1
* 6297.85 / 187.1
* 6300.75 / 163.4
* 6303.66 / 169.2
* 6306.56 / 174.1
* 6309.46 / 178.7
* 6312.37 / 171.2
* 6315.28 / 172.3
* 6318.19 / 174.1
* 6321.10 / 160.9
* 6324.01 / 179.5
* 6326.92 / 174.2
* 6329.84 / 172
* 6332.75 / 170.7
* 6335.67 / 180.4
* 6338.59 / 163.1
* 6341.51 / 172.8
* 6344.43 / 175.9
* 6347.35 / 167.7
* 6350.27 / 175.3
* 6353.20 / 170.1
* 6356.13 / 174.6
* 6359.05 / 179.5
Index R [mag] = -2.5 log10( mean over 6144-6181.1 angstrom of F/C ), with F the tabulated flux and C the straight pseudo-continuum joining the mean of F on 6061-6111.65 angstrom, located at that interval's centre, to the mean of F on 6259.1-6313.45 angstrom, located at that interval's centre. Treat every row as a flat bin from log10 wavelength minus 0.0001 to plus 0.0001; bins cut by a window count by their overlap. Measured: 0.04 mag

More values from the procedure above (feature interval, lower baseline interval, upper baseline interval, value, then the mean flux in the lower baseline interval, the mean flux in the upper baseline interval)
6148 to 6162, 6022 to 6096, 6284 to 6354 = 0.04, 181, 174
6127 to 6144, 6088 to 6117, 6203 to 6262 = 0.02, 176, 174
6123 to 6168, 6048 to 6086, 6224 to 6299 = 0.05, 183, 174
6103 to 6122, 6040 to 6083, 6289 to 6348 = 0.03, 182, 173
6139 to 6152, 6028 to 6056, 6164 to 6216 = 0.04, 180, 174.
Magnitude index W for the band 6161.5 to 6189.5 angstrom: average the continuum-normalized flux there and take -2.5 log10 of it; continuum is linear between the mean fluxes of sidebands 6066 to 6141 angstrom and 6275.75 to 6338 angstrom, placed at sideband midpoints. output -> 0.04 mag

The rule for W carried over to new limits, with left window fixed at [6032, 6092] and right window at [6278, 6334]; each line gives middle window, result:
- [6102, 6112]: 0.05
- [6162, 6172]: 0.11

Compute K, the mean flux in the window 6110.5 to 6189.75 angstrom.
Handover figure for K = 173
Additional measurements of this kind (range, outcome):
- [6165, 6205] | 173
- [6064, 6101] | 179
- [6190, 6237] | 176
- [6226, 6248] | 171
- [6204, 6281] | 174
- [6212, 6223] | 174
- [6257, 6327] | 173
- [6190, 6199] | 177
